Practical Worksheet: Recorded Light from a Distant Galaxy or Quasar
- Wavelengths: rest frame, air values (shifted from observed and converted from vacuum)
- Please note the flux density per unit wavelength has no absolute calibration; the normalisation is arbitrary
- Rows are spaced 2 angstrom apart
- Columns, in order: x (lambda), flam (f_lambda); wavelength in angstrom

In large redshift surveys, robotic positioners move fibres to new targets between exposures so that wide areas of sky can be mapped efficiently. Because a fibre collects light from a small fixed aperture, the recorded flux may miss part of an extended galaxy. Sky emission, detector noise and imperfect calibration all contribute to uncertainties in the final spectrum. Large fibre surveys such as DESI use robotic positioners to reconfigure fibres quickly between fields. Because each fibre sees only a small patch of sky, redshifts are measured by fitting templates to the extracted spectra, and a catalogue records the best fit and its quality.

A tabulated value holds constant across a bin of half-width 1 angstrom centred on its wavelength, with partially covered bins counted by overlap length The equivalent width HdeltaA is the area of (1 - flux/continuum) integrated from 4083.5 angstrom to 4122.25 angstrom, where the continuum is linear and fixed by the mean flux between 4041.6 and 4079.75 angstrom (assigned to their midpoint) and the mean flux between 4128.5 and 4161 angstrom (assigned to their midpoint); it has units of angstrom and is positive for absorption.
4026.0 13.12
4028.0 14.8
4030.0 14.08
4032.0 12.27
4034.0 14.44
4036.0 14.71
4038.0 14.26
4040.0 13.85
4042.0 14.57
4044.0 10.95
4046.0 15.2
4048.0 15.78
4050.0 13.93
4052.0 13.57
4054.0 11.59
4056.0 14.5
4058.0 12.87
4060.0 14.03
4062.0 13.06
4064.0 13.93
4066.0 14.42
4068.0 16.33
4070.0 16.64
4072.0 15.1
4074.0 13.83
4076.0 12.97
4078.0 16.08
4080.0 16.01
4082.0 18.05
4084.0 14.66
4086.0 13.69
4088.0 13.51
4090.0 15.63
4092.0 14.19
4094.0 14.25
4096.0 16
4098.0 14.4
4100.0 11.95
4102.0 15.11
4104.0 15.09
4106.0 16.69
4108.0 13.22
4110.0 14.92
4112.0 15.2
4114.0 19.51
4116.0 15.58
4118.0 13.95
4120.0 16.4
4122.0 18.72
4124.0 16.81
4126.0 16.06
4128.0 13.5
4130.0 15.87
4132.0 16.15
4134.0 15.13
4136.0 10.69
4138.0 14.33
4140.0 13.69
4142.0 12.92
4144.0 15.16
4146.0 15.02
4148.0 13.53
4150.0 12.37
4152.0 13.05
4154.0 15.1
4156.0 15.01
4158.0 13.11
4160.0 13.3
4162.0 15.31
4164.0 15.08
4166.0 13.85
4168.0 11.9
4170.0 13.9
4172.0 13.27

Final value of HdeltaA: -2.6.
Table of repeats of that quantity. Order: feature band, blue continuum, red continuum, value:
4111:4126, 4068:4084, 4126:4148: -1.9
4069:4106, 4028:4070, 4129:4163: -2.2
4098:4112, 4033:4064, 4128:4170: -0.6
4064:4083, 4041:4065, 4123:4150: -2.1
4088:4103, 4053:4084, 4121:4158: 0.2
